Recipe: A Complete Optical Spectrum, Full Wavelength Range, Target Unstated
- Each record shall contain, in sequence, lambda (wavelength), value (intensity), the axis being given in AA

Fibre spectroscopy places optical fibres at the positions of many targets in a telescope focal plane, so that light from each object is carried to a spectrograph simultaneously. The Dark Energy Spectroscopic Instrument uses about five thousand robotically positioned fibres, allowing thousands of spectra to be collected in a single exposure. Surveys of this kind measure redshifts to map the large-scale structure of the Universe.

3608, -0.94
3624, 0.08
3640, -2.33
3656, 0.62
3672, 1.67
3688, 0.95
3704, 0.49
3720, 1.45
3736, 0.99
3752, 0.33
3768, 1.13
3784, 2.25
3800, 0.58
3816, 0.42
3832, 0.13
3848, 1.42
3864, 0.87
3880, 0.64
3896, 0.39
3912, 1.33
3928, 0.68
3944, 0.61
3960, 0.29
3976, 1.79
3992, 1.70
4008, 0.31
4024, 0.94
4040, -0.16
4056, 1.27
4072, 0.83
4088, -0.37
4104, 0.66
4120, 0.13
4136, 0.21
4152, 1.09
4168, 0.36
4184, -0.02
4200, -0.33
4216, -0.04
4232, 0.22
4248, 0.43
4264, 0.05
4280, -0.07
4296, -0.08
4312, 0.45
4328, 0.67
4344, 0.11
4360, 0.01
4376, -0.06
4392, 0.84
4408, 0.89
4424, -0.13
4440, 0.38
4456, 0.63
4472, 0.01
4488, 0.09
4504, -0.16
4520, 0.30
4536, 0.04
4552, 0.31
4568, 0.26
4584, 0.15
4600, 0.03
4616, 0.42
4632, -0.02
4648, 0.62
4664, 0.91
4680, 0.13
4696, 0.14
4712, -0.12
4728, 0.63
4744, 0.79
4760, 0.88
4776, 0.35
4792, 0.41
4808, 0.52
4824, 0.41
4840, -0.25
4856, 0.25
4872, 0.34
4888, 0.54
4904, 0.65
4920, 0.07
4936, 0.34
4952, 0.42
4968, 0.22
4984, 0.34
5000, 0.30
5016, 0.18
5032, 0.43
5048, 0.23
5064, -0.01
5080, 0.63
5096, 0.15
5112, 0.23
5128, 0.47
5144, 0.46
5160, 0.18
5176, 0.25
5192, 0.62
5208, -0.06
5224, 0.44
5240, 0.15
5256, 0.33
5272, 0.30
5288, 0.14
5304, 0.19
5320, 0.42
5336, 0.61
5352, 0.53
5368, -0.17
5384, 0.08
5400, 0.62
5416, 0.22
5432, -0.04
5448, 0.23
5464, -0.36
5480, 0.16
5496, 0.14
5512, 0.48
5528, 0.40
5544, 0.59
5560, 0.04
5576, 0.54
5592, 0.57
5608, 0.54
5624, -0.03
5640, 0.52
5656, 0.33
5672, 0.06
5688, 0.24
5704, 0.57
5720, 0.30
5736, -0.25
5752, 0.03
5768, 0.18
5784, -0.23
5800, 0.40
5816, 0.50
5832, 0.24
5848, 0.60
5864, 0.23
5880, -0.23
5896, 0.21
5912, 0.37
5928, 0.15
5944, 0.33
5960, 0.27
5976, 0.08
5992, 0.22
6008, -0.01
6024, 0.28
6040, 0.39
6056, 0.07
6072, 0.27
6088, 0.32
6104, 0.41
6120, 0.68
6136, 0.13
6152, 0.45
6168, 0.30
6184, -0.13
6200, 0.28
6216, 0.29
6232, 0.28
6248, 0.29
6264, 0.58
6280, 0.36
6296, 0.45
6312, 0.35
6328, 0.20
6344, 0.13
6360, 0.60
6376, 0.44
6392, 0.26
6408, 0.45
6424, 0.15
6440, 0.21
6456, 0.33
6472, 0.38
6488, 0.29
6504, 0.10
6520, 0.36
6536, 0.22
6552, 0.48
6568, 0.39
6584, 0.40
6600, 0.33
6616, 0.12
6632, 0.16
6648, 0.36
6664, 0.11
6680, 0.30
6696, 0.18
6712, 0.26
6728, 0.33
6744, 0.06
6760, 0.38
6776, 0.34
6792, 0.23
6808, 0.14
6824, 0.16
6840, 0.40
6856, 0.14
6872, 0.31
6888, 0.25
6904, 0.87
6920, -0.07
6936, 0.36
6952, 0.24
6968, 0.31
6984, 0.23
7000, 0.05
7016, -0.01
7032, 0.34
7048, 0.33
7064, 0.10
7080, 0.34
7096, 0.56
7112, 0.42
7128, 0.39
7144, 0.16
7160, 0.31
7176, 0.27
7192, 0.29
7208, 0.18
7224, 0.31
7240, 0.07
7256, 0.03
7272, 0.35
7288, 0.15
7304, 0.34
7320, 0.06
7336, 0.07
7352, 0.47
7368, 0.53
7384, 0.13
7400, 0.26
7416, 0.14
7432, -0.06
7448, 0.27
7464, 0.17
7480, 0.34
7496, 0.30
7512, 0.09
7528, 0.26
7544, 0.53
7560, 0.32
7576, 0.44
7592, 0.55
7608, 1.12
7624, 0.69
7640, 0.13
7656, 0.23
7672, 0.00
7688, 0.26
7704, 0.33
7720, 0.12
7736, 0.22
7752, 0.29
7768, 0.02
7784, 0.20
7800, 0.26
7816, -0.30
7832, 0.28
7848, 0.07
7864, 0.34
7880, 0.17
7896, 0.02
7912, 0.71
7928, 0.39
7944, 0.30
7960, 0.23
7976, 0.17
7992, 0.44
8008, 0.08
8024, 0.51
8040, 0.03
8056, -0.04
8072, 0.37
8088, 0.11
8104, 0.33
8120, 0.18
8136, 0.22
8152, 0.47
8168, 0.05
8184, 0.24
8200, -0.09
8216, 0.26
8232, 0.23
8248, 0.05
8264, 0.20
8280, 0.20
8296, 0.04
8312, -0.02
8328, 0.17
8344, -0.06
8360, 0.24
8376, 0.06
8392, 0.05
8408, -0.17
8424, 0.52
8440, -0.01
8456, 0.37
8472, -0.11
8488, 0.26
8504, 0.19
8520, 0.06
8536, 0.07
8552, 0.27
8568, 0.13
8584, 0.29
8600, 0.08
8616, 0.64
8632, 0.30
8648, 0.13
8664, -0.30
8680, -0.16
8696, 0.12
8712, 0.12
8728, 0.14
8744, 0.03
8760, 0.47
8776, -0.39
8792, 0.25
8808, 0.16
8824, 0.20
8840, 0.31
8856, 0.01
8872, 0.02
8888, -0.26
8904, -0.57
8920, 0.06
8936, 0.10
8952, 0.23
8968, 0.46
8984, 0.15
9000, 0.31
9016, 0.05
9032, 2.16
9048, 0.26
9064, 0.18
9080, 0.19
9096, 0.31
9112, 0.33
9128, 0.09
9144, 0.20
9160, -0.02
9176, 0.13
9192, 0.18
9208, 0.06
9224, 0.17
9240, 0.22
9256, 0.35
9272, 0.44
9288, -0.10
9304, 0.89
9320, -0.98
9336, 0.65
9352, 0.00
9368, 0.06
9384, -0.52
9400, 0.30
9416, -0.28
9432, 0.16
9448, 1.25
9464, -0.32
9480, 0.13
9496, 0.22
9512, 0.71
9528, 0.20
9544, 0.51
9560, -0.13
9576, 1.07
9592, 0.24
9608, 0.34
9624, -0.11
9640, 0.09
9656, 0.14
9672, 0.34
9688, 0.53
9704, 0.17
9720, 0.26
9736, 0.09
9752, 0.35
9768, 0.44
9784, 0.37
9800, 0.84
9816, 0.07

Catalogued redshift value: 1.423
